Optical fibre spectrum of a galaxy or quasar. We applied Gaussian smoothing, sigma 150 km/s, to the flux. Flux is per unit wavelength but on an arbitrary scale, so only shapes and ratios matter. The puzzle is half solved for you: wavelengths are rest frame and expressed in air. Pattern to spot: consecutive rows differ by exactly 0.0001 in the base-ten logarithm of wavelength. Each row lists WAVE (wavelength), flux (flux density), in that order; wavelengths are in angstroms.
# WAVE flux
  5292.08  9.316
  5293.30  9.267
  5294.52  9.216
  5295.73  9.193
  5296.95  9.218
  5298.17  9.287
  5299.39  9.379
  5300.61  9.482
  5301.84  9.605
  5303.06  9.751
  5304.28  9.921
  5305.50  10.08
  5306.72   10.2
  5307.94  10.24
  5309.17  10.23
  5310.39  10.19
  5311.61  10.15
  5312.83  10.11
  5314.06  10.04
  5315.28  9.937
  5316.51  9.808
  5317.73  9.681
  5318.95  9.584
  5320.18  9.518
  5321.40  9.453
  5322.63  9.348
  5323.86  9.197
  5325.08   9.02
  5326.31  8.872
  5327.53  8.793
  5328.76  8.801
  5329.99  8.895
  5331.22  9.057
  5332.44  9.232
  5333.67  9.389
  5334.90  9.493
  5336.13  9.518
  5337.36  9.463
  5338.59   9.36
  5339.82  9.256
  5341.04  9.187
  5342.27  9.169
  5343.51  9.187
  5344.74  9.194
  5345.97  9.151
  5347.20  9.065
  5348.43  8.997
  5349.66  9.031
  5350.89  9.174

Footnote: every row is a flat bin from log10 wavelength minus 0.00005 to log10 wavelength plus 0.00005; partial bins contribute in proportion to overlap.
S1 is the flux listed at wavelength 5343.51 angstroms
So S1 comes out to 9.187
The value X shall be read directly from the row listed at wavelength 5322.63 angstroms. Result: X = 9.348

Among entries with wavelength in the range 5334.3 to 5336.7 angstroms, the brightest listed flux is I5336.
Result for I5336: 9.518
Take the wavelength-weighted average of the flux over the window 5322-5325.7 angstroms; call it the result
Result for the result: 9.17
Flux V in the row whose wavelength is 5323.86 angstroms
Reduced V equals 9.197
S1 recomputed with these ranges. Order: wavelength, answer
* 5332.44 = 9.232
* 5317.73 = 9.681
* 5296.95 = 9.218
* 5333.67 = 9.389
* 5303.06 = 9.751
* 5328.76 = 8.801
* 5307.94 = 10.24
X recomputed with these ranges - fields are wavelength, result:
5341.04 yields 9.187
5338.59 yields 9.36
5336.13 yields 9.518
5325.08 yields 9.02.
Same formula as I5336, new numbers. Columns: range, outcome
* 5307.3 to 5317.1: 10.24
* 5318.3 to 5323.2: 9.584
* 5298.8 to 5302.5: 9.605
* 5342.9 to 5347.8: 9.194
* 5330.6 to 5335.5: 9.493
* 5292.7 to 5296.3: 9.267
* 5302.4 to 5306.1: 10.08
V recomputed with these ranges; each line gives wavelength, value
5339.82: 9.256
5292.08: 9.316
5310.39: 10.19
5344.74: 9.194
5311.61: 10.15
